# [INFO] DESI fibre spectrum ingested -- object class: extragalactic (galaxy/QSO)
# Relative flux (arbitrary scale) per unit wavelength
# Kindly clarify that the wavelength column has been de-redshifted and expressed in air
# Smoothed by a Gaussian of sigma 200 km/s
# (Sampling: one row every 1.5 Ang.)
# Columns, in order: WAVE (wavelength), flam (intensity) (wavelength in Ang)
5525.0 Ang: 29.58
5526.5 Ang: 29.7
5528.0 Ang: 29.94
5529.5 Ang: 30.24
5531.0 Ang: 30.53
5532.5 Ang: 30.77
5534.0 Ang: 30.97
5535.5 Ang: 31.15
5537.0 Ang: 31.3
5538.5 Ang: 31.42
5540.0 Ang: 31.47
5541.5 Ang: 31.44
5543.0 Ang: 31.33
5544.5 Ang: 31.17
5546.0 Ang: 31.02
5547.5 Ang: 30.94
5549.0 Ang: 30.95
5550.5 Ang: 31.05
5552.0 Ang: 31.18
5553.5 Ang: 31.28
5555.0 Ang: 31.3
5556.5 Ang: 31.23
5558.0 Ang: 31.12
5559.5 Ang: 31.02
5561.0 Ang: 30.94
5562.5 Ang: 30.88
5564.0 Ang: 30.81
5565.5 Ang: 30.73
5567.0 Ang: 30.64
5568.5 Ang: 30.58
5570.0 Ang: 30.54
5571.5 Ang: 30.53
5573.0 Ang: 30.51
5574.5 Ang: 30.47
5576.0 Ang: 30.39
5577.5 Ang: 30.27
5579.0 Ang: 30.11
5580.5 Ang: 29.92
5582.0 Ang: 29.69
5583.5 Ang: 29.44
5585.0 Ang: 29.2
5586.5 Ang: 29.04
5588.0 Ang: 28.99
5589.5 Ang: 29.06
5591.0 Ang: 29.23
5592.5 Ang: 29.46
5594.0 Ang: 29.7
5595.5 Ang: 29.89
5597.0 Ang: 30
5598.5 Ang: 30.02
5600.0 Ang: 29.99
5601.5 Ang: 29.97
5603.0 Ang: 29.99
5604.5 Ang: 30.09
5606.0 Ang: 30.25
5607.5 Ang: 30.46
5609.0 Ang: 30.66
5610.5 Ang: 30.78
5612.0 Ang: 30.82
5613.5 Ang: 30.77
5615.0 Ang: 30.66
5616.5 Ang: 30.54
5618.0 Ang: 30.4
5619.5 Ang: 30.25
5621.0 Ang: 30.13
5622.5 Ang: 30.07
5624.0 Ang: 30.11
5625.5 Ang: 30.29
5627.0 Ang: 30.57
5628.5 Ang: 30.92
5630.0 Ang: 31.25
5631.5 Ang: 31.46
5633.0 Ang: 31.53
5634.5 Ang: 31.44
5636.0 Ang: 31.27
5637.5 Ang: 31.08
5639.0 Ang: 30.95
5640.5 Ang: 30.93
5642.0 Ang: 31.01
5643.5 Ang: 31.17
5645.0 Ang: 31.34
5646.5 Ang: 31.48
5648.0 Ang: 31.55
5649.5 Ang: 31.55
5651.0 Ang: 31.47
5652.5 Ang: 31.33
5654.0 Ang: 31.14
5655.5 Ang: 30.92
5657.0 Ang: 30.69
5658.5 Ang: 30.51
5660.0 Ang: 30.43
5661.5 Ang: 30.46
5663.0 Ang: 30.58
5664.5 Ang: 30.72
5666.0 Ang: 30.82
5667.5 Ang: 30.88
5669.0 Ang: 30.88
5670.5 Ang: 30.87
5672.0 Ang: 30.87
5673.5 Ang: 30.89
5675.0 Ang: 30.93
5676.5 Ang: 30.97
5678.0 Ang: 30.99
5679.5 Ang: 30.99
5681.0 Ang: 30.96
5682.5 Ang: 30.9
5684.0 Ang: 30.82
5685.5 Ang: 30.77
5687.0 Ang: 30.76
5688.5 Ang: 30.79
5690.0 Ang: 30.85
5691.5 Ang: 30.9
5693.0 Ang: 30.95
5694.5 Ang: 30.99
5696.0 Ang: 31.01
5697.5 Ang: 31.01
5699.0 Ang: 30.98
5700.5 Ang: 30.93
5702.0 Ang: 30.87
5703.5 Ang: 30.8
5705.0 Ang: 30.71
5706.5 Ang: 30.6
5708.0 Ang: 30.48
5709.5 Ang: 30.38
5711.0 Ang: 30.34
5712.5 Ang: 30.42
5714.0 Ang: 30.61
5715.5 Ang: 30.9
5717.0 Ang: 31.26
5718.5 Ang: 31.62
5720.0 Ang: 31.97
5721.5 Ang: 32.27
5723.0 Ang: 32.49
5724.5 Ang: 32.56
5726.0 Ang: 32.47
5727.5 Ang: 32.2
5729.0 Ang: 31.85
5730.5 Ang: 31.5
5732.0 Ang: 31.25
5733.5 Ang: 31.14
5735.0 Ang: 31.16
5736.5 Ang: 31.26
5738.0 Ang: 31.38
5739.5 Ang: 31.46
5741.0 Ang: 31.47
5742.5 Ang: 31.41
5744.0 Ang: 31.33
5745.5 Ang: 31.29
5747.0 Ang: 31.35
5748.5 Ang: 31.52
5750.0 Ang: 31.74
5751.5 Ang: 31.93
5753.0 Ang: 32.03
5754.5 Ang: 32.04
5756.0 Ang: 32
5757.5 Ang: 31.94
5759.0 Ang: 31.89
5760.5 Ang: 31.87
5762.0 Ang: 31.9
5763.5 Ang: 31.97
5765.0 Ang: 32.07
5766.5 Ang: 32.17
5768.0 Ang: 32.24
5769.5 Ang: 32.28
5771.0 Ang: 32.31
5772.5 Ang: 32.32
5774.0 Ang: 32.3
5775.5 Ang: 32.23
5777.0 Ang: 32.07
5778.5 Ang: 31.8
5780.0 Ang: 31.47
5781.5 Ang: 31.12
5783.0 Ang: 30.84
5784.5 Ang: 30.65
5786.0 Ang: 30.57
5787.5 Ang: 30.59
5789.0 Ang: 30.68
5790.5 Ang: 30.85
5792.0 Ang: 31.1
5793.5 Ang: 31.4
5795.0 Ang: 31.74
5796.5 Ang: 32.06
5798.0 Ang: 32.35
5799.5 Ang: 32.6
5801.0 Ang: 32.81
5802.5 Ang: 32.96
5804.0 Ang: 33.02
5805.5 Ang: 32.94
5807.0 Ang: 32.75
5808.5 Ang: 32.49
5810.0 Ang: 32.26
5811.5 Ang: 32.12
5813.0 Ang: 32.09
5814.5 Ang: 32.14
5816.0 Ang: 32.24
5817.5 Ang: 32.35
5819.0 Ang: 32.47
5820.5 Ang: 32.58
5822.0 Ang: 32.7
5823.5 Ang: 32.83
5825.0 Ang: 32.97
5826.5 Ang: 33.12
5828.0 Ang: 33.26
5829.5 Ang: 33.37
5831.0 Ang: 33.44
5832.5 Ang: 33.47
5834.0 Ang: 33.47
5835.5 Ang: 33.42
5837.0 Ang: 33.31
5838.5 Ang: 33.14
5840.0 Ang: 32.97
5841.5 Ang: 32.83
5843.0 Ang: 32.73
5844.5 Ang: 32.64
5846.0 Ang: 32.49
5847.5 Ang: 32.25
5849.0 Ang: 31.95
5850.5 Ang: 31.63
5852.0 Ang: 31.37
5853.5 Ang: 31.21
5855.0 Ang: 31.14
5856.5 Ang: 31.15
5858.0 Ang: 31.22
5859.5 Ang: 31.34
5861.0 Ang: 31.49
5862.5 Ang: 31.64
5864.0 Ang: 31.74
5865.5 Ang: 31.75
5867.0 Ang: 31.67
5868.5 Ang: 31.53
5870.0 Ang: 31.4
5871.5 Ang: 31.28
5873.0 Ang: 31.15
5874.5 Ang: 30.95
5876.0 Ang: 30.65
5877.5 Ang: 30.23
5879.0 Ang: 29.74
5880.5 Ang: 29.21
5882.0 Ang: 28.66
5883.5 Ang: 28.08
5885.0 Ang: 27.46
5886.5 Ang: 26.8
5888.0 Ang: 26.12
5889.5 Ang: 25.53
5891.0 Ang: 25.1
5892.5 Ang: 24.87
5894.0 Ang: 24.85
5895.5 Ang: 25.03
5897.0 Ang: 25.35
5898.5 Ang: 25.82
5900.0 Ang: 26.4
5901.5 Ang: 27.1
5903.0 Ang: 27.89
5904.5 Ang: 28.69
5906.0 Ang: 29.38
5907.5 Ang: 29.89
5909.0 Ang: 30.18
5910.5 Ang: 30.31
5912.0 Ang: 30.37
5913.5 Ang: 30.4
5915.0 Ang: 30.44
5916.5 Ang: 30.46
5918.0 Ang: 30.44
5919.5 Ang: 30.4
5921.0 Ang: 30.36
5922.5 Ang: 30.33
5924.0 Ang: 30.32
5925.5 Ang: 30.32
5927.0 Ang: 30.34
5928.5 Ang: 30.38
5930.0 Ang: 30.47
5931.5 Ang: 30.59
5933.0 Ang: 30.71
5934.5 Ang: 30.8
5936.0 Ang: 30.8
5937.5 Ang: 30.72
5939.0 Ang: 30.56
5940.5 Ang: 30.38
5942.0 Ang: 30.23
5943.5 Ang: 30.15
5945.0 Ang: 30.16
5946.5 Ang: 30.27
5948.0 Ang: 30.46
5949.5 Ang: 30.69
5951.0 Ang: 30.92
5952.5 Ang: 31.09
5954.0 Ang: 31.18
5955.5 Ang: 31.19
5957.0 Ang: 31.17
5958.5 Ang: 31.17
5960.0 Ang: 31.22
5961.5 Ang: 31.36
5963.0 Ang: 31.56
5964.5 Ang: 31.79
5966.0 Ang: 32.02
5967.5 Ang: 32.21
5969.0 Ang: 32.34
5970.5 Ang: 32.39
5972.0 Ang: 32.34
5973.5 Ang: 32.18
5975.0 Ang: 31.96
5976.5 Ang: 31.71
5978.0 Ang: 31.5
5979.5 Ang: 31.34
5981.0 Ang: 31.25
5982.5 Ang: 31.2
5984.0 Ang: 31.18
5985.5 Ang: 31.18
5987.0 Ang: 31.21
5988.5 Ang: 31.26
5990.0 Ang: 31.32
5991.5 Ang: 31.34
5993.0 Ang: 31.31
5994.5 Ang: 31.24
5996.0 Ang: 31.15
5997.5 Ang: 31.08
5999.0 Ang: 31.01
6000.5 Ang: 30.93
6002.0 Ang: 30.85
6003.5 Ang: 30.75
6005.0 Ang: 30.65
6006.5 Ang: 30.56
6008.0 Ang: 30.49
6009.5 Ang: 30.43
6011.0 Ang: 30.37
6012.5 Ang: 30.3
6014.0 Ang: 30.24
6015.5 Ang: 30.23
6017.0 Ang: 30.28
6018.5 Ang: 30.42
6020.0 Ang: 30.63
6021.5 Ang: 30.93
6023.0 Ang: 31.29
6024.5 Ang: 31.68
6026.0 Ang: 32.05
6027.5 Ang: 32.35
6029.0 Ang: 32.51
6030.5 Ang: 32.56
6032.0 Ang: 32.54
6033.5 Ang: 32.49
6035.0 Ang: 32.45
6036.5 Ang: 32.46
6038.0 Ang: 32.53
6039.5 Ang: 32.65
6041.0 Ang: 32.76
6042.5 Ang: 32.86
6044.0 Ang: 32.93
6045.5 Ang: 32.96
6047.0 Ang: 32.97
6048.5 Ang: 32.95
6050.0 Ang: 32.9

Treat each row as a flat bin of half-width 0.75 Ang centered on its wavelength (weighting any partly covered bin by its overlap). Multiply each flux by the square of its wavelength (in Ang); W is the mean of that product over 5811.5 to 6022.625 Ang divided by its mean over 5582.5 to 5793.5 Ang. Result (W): 1.07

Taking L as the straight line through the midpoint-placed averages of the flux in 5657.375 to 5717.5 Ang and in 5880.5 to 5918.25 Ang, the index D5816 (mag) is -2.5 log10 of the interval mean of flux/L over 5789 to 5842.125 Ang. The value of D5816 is -0.13 mag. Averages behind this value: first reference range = 30.8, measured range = 32.6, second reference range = 27.8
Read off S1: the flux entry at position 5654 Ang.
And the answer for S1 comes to 31.14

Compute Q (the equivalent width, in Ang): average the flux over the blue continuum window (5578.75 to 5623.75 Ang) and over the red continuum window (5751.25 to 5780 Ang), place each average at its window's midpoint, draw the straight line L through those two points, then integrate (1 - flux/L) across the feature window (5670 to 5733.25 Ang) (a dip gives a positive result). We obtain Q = 0.3 Ang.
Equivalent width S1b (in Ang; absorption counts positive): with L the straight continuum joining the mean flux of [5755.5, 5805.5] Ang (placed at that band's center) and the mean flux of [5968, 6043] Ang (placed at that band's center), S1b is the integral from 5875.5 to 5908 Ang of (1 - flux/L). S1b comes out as 4.4 Ang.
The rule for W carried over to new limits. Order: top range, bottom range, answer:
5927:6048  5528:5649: 1.18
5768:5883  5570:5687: 1.12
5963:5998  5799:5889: 1.04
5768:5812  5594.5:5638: 1.11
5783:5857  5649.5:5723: 1.09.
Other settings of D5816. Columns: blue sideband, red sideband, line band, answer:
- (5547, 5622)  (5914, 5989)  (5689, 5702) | -0.014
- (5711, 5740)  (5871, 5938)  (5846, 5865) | -0.066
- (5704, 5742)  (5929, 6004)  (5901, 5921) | 0.052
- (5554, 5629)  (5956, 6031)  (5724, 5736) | -0.039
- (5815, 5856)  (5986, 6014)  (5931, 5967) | 0.019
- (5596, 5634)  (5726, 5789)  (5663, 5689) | 0.004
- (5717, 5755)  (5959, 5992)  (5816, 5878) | -0.017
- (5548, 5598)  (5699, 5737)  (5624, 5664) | -0.009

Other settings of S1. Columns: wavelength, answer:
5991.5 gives 31.34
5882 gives 28.66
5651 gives 31.47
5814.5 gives 32.14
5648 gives 31.55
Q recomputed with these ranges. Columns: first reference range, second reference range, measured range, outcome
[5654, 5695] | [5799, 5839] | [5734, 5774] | 0.17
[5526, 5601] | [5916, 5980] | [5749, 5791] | -1.31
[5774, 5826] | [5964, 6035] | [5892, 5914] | 2.71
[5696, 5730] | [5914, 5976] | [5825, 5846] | -1.38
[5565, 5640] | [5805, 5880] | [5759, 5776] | -0.31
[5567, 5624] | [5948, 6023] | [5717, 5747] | -1.19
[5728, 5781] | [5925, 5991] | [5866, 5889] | 1.28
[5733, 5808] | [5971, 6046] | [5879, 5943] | 5.49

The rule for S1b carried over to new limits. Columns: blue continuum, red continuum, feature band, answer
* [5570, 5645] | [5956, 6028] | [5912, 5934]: 0.5 Ang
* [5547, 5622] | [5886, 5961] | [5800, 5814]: -1.4 Ang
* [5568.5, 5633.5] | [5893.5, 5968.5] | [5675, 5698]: -0.6 Ang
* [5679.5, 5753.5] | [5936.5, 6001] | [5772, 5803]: -0.4 Ang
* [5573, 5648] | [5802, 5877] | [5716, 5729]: -0.3 Ang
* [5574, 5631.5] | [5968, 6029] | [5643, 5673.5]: -0.7 Ang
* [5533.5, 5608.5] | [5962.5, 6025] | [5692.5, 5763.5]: -1.5 Ang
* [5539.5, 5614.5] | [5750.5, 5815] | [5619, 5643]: 0.0 Ang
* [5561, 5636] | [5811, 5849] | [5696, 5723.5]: 0.4 Ang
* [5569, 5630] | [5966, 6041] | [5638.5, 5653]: -0.5 Ang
